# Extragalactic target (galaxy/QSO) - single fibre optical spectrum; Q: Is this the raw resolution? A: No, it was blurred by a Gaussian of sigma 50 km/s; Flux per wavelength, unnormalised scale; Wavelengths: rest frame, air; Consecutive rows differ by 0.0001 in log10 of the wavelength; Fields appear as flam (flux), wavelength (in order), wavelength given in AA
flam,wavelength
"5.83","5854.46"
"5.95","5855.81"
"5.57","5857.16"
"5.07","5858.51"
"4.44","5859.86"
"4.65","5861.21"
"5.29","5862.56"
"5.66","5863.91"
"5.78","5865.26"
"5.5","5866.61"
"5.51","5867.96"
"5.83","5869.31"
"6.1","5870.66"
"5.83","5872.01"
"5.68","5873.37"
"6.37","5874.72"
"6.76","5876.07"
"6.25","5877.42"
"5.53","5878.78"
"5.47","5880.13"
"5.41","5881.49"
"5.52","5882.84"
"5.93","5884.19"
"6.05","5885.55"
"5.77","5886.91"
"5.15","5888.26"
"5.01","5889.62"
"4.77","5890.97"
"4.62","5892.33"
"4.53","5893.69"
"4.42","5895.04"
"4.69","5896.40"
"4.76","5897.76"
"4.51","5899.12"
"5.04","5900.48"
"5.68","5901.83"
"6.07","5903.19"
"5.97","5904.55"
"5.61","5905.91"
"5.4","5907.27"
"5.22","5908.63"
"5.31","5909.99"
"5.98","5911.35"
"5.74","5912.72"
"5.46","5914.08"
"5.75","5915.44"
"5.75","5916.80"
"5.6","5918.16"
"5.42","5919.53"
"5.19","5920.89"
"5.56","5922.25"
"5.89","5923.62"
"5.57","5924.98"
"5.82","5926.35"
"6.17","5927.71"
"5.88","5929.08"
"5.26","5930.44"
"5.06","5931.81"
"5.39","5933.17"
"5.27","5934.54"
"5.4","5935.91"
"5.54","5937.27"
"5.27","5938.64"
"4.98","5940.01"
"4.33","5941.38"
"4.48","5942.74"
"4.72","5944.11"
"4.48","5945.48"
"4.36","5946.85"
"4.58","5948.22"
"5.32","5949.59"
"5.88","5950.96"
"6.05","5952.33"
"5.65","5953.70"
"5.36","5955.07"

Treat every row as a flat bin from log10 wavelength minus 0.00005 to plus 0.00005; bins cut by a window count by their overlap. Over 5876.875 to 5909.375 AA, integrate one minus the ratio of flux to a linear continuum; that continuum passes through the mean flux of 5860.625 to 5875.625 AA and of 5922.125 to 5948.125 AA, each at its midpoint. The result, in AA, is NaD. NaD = 1.2 AA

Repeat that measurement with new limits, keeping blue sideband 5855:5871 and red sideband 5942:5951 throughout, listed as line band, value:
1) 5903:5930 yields -3.6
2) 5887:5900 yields 1.0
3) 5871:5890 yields -1.8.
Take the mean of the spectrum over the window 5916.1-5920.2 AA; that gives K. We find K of 5.59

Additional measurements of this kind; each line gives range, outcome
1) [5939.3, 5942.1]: 4.66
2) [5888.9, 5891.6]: 4.9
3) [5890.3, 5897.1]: 4.6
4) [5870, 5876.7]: 6.14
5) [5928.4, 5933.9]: 5.4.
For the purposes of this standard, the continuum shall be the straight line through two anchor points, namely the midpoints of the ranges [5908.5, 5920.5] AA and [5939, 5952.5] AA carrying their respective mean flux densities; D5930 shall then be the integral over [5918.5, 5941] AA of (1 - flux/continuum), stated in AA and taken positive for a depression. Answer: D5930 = -0.95 AA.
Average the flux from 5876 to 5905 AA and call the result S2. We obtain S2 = 5.33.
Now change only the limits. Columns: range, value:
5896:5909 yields 5.31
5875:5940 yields 5.46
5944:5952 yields 4.95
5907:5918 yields 5.58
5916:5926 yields 5.58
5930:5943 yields 5.12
